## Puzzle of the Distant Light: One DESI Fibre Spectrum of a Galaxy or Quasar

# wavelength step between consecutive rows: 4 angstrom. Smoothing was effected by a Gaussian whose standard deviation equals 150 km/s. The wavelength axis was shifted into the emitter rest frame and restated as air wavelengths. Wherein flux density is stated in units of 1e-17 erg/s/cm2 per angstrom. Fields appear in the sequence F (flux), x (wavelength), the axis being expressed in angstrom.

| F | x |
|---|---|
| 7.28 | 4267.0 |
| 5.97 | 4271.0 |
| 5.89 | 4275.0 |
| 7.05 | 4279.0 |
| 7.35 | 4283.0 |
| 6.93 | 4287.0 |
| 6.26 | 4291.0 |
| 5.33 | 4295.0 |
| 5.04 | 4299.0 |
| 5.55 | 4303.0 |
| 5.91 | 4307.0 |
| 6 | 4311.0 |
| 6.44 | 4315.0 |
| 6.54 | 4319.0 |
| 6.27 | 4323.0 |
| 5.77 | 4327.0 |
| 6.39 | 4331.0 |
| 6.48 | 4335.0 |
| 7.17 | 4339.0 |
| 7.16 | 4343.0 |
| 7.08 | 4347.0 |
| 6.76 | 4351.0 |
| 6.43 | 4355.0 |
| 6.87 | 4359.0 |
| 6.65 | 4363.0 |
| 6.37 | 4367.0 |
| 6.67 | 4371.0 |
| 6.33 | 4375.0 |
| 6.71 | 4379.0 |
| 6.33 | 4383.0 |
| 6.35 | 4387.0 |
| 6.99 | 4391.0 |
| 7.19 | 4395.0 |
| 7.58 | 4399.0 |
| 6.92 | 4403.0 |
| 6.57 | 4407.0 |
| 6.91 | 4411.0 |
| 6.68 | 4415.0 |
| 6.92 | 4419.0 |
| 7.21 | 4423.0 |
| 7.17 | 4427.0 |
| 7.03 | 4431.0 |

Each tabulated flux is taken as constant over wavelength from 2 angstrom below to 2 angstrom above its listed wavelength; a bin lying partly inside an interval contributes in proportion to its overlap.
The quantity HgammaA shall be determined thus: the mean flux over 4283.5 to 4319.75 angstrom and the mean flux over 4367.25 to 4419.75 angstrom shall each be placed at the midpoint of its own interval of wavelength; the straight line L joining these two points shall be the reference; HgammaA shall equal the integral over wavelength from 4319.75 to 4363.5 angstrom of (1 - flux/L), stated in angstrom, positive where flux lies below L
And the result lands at -1.9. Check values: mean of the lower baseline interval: 6.04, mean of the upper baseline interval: 6.76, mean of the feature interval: 6.64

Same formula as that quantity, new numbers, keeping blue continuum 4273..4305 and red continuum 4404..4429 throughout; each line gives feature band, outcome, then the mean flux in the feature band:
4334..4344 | -0.8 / 6.96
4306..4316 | 0.3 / 6.11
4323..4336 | 0.4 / 6.2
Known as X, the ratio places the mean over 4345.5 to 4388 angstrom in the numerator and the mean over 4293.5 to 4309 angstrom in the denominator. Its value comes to 1.21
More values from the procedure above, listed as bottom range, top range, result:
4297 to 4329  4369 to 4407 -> 1.14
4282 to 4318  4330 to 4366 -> 1.12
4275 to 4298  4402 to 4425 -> 1.06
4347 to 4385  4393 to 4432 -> 1.06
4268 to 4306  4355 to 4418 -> 1.09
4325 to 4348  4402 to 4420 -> 1.02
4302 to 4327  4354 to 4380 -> 1.08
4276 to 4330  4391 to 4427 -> 1.13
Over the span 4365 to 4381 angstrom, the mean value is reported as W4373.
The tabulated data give 6.52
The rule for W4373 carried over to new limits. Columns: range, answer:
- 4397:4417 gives 6.93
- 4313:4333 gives 6.28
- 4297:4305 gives 5.29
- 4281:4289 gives 7.14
